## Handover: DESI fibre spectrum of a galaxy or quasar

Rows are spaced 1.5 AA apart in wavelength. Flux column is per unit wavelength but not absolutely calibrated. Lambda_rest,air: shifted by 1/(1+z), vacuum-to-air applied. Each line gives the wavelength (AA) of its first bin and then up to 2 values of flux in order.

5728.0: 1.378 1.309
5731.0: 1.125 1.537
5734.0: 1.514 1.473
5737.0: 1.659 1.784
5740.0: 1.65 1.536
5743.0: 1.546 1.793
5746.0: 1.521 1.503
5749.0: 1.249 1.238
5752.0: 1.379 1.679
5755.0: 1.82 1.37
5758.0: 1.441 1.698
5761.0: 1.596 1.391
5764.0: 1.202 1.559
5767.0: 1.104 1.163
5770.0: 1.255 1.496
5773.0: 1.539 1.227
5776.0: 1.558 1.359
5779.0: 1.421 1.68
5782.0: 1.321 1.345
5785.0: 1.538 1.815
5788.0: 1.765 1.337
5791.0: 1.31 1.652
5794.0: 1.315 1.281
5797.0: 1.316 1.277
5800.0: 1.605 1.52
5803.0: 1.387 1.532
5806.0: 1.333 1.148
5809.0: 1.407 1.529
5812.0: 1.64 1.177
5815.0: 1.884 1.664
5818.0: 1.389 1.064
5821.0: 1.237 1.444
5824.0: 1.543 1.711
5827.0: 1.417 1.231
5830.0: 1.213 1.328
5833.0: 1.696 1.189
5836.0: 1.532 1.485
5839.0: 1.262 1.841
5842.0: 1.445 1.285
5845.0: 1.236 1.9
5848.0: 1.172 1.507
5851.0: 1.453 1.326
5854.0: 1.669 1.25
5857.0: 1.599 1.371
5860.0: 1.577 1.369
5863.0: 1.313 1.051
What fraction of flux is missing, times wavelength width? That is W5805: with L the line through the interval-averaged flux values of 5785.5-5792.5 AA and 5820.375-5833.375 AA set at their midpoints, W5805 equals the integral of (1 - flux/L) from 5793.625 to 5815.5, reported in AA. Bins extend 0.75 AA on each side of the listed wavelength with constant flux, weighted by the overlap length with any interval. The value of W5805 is 1.2 AA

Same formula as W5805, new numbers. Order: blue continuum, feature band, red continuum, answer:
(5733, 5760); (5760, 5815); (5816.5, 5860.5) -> 2.5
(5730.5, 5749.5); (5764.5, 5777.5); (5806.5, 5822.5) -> 1.1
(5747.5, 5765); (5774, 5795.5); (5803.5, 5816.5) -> -0.1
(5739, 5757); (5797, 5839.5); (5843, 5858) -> 1.4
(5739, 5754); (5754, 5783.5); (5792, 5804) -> 0.8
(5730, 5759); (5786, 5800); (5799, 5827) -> 0.2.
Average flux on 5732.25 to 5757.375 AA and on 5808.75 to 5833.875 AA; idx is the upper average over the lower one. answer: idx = 0.94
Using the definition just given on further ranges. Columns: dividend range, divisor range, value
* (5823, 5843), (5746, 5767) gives 0.99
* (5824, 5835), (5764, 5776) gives 1.05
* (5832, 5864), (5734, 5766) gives 0.95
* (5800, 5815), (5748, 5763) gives 0.97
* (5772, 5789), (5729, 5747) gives 0.98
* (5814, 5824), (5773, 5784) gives 1.02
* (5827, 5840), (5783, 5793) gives 0.90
